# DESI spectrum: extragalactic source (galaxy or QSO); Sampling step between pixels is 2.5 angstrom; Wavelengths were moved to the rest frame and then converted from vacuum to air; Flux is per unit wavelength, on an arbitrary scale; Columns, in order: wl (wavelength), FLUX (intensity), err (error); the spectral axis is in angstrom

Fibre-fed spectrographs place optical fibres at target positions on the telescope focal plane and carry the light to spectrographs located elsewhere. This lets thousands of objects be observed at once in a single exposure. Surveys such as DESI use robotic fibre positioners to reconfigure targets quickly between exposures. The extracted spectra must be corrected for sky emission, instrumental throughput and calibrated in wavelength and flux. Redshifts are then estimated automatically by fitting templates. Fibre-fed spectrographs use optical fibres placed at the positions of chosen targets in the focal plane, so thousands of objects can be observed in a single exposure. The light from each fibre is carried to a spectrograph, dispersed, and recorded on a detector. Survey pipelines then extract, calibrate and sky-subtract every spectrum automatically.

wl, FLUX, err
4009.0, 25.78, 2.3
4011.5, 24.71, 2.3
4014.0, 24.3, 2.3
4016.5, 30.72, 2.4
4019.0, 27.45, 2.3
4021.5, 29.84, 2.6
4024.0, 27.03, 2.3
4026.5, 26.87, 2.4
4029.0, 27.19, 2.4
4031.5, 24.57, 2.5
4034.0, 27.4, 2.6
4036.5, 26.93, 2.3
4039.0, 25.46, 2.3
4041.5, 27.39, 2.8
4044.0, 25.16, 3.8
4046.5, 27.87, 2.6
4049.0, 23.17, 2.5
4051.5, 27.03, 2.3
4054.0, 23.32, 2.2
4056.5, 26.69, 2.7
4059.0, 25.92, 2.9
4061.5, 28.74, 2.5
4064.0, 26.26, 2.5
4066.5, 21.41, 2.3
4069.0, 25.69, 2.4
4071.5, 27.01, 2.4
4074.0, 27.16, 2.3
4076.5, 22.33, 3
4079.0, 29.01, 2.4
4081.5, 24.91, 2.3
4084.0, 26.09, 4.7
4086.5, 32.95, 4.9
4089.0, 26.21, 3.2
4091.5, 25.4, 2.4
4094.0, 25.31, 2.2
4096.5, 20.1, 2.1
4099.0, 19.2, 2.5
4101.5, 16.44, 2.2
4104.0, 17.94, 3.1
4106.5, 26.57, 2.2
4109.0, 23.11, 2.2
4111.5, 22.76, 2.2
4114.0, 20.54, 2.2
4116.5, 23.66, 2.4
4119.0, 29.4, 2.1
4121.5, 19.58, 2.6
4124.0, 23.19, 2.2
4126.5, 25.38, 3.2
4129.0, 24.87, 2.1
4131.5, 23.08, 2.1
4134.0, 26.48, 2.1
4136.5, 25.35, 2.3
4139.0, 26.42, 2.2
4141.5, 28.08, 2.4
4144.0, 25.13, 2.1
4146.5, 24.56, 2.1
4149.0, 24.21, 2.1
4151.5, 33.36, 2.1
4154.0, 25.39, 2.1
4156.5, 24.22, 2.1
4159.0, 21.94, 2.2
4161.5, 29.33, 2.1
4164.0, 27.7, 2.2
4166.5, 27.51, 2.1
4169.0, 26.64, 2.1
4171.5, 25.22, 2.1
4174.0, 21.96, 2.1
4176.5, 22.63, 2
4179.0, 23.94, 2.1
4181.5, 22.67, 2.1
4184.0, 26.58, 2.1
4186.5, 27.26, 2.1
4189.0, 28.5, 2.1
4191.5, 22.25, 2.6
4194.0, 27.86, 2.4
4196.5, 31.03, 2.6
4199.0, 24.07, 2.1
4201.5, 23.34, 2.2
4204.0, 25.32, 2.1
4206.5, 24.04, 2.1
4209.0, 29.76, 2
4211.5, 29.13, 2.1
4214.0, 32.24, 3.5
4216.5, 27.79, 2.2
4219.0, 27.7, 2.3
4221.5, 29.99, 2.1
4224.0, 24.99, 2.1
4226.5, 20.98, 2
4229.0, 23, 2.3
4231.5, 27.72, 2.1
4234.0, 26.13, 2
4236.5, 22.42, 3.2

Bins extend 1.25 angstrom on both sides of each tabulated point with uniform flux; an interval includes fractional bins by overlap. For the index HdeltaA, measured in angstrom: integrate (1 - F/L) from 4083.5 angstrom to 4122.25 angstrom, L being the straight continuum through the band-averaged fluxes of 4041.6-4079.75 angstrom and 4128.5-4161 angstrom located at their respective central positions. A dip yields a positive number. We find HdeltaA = 3.5 angstrom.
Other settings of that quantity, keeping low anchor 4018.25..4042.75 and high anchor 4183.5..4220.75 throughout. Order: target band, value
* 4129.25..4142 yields 0.7 angstrom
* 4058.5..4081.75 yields 1.0 angstrom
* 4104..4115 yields 1.8 angstrom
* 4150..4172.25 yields 0.3 angstrom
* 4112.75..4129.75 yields 2.1 angstrom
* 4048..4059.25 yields 0.8 angstrom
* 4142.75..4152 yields 0.3 angstrom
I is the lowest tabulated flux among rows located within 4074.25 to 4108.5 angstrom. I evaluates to 16.44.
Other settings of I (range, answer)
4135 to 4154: 24.21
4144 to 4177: 21.94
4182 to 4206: 22.25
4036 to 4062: 23.17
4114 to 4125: 19.58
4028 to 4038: 24.57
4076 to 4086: 22.33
